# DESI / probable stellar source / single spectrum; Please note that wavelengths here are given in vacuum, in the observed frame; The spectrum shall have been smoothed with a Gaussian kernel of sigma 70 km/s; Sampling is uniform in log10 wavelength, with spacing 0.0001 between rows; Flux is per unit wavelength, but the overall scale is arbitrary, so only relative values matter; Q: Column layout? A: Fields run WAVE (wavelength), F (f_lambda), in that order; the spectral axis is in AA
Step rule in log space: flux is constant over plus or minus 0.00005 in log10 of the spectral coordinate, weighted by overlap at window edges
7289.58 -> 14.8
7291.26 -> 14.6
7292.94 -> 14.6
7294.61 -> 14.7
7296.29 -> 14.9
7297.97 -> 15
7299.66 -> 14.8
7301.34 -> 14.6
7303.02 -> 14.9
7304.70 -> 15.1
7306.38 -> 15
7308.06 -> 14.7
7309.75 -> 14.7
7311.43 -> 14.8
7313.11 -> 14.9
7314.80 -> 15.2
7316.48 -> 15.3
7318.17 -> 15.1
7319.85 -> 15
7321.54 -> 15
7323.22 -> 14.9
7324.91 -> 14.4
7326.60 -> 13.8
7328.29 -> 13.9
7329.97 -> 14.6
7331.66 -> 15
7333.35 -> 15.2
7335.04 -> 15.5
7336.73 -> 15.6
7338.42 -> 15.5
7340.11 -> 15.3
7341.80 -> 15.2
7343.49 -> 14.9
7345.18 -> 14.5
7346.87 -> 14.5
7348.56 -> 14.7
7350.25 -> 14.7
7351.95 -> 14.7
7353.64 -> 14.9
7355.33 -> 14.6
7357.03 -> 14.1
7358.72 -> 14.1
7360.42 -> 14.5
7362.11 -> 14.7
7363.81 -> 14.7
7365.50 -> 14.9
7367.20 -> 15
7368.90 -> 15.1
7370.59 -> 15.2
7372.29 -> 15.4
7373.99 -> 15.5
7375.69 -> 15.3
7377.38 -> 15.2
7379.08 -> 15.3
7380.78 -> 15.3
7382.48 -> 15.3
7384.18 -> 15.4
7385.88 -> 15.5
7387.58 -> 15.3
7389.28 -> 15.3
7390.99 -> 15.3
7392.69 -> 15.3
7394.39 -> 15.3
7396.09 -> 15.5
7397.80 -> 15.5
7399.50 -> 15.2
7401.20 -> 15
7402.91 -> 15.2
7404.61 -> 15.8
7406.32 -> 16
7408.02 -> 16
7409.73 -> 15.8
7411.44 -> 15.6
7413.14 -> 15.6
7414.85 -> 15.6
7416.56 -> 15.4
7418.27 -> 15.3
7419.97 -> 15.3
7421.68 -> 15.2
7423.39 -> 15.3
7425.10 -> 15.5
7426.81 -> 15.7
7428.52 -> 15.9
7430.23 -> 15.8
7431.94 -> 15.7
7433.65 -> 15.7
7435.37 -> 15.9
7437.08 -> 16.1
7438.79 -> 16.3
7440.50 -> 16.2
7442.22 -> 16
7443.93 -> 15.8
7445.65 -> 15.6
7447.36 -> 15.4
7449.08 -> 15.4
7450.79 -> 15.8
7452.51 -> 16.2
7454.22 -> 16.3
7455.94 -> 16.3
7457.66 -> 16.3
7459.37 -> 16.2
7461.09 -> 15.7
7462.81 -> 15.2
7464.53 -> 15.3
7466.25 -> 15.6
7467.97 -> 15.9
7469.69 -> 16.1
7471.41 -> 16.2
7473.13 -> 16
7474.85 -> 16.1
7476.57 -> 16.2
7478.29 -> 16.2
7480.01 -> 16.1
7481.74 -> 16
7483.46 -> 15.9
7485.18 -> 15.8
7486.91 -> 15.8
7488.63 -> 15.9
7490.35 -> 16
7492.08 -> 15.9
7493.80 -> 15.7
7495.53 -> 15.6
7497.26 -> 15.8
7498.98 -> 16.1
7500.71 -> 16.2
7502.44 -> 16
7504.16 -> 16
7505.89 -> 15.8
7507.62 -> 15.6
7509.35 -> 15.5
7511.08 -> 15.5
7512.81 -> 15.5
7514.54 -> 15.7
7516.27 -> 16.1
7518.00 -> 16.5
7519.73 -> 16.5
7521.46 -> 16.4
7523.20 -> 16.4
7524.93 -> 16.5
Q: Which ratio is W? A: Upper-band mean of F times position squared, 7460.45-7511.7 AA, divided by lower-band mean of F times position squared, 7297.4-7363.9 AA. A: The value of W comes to 1.1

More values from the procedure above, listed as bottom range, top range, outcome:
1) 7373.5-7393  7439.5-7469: 1.05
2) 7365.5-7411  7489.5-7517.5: 1.06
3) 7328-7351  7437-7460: 1.10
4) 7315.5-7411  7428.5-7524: 1.09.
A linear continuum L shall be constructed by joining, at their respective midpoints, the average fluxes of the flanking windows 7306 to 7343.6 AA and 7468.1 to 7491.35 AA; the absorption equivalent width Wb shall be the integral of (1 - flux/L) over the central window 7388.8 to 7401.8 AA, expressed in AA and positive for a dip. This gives 0.1 AA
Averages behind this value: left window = 14.9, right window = 16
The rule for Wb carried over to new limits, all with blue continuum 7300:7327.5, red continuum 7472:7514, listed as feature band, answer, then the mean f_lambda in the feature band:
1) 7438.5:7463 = -0.4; 15.9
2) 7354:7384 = 0.4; 15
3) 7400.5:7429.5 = -0.2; 15.5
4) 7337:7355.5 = 0.2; 14.9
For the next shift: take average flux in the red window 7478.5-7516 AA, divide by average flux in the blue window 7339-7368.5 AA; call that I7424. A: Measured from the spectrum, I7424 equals 1.1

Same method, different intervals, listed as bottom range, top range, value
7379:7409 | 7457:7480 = 1.03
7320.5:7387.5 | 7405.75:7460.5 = 1.06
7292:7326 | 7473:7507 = 1.07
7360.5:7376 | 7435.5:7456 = 1.06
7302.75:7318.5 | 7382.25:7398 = 1.03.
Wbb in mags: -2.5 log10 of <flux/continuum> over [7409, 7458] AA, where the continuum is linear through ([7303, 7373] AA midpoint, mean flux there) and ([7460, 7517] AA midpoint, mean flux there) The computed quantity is -0.02 mag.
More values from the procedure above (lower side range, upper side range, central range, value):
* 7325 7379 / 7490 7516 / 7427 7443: -0.04 mag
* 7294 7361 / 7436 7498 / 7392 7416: -0.01 mag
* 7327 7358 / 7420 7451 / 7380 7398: -0.01 mag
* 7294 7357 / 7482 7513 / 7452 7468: -0.02 mag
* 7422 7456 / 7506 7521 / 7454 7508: -0.01 mag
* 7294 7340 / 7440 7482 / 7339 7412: 0.01 mag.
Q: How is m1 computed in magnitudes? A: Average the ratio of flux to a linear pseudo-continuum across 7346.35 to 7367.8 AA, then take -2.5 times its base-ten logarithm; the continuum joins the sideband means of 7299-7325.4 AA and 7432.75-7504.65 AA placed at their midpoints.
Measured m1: 0.04 mag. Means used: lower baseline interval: 14.9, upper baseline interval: 15.9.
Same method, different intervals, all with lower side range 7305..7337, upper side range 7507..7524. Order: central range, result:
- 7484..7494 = -0.004 mag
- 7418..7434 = -0.006 mag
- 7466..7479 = -0.023 mag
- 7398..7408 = -0.012 mag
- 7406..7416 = -0.026 mag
